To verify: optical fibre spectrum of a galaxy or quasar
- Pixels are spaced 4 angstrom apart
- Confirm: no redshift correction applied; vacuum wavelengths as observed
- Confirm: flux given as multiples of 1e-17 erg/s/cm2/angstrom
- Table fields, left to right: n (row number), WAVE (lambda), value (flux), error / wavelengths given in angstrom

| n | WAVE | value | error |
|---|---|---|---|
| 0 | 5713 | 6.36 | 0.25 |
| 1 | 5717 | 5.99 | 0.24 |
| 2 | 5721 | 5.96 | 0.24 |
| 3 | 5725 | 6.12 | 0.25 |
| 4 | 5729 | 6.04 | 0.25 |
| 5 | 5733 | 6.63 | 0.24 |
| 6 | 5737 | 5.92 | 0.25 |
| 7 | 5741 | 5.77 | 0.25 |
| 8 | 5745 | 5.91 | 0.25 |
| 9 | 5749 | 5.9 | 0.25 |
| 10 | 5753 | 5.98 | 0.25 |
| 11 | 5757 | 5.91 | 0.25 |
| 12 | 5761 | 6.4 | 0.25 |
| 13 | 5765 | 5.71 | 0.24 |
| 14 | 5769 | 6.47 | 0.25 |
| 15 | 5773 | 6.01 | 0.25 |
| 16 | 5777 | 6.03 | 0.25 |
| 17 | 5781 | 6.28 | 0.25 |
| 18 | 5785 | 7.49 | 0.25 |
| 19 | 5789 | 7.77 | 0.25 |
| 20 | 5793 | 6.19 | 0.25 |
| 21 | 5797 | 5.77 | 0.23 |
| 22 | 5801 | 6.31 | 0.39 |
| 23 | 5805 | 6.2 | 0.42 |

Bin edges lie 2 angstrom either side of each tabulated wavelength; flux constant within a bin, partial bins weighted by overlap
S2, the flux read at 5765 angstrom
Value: 5.71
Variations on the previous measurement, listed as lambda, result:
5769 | 6.47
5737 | 5.92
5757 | 5.91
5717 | 5.99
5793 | 6.19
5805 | 6.2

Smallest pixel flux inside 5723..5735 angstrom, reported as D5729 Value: 6.04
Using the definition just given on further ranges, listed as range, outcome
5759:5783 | 5.71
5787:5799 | 5.77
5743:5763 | 5.9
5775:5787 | 6.03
